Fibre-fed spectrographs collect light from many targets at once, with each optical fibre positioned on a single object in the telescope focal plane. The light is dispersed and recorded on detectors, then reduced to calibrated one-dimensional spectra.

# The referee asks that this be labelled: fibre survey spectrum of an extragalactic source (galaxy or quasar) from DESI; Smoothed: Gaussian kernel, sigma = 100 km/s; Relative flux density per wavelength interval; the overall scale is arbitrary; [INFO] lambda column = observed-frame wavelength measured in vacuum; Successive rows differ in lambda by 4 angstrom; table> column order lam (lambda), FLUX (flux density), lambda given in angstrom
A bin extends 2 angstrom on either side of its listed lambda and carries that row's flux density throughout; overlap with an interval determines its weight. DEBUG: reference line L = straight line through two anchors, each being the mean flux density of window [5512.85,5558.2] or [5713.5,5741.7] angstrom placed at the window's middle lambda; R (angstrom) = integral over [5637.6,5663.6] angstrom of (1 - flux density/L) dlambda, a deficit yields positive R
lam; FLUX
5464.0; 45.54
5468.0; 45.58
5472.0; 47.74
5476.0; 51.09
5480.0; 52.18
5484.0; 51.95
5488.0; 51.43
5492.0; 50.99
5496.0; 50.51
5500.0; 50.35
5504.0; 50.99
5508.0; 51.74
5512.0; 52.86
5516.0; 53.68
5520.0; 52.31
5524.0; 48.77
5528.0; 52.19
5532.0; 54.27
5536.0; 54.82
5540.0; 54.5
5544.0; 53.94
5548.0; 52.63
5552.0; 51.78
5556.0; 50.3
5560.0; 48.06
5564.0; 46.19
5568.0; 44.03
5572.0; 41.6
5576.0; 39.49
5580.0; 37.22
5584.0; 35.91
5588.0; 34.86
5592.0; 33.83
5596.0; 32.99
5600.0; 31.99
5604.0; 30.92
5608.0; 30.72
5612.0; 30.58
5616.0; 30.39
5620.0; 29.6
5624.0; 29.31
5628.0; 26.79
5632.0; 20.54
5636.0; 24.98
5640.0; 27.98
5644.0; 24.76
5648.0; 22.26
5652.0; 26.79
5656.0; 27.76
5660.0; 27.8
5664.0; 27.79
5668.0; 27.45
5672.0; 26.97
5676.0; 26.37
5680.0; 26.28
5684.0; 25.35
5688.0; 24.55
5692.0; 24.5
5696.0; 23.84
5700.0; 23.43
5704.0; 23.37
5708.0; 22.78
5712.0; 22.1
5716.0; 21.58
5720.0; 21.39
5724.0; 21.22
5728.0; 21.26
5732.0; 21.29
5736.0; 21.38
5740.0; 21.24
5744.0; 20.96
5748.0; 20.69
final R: 5.8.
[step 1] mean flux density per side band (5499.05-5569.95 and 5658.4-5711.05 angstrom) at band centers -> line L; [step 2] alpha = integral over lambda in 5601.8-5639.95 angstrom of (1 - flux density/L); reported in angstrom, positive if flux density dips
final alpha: 8.6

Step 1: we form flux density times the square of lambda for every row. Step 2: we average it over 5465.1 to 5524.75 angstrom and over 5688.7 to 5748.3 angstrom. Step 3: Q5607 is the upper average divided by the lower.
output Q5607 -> 0.47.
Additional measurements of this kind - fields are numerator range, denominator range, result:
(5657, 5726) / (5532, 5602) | 0.58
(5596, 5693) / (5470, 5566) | 0.56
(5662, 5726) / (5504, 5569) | 0.50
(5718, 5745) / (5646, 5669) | 0.82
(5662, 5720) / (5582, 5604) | 0.76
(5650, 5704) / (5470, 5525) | 0.54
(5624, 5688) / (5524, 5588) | 0.57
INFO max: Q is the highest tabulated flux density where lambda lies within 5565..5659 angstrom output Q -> 44.03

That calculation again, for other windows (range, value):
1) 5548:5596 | 52.63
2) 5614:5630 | 30.39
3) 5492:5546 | 54.82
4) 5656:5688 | 27.8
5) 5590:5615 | 33.83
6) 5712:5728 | 22.1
